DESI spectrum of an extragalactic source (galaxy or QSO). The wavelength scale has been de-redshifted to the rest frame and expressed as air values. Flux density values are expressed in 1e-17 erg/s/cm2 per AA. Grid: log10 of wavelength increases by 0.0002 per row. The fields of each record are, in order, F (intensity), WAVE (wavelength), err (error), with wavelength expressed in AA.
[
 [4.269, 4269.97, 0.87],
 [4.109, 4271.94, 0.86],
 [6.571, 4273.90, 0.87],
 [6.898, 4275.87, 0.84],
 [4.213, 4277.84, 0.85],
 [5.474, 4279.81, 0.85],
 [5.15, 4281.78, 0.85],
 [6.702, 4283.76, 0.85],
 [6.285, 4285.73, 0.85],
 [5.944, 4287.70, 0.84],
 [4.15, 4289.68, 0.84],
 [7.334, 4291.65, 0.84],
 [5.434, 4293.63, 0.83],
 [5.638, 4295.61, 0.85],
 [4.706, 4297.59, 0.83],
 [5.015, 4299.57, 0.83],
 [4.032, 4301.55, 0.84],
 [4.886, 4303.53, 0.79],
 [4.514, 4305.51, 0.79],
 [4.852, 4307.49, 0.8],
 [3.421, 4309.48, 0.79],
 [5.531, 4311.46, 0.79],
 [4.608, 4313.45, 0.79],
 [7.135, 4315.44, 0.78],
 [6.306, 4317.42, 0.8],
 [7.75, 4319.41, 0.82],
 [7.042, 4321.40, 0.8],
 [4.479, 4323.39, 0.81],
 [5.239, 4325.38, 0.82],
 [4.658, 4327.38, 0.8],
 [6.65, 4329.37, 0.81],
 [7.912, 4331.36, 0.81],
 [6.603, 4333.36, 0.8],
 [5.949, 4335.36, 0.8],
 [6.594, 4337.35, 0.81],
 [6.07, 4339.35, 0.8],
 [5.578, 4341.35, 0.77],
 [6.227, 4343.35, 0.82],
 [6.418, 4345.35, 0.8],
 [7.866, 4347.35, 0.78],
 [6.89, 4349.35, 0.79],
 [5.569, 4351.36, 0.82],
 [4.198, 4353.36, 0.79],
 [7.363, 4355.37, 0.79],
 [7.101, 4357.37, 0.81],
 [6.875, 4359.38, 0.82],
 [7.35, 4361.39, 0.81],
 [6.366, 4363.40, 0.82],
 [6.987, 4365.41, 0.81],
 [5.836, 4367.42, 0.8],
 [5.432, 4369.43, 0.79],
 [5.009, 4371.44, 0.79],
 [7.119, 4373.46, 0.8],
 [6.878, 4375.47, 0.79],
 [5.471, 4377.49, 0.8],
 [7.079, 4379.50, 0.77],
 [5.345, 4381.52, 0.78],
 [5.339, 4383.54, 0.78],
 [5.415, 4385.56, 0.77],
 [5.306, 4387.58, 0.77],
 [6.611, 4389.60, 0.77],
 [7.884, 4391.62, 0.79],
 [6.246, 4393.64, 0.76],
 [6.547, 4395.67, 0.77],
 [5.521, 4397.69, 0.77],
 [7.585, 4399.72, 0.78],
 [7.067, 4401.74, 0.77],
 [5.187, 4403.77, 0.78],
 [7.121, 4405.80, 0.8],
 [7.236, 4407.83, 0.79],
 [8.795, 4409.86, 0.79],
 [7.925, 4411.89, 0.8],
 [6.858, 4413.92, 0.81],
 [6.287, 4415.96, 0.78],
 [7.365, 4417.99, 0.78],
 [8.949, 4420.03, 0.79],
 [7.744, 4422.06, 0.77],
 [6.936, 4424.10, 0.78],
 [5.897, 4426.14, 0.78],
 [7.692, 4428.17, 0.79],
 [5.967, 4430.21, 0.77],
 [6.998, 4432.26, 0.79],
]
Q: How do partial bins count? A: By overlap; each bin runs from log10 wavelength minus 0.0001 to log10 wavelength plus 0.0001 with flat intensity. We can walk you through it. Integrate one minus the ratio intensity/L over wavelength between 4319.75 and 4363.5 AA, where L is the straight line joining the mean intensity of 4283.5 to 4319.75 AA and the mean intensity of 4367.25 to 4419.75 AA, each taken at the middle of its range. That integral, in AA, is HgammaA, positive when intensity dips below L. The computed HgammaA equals -3.2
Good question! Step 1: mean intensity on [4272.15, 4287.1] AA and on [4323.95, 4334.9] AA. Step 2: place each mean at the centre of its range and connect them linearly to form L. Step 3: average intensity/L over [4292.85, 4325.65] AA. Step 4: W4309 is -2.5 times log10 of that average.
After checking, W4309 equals 0.13 mag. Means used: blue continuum 5.81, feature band 5.33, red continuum 6.13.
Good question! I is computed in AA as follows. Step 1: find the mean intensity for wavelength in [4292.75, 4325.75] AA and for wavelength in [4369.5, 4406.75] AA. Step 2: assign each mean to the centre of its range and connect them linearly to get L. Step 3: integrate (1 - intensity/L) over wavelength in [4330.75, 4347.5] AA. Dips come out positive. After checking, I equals -2.4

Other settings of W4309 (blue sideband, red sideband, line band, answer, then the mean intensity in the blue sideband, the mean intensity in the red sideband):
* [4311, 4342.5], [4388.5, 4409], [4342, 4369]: -0.02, 6.14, 6.71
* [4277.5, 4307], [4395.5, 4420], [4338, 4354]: -0.01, 5.31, 7.05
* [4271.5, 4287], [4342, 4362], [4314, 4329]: 0.02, 5.74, 6.55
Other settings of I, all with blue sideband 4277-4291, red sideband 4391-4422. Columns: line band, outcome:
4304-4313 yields 1.87 AA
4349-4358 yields 0.38 AA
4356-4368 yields -0.53 AA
